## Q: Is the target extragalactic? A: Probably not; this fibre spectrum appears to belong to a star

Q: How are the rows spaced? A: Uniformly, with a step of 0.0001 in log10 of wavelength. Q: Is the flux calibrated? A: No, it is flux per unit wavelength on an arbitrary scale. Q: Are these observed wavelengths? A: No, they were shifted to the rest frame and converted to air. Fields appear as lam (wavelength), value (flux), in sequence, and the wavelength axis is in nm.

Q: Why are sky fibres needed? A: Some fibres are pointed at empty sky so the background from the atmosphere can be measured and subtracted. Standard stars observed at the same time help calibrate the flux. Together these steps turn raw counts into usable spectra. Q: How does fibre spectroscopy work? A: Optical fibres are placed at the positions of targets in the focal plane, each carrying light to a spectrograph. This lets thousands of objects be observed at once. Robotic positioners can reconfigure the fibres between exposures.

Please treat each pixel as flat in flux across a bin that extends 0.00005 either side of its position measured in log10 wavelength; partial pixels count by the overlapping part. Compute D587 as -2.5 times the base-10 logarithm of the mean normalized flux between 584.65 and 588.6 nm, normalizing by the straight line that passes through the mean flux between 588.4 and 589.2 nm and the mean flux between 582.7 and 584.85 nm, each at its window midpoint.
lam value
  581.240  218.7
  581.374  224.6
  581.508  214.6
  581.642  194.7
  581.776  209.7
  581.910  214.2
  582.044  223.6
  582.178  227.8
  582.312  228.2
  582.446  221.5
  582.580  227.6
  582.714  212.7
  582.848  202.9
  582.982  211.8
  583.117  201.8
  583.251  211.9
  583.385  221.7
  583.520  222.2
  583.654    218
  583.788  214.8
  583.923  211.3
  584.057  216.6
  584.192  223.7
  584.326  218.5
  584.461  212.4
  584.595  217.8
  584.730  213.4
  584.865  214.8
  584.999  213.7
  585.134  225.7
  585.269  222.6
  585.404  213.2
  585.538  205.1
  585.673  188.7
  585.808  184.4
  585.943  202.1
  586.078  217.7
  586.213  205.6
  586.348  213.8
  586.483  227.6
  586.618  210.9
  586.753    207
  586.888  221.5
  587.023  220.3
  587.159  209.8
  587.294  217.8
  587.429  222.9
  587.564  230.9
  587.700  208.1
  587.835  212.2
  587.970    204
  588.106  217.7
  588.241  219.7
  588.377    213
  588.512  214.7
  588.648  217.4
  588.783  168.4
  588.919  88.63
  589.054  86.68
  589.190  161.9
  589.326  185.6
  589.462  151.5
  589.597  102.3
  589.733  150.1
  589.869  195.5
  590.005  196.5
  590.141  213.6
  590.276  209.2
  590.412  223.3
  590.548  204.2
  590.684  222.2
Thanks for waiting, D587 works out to -0.17 mag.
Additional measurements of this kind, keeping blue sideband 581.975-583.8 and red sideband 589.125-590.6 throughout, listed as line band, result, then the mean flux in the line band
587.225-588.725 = -0.13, 216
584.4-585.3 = -0.05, 217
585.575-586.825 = -0.03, 206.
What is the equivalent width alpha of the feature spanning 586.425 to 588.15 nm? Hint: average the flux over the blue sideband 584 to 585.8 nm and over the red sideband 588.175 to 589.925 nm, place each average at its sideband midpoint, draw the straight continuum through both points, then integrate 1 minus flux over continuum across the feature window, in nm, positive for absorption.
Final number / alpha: -0.28 nm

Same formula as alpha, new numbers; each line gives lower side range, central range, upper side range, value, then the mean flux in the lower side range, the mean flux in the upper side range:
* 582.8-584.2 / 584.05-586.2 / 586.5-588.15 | 0.03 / 214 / 216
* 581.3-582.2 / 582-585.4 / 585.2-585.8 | -0.12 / 215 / 205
